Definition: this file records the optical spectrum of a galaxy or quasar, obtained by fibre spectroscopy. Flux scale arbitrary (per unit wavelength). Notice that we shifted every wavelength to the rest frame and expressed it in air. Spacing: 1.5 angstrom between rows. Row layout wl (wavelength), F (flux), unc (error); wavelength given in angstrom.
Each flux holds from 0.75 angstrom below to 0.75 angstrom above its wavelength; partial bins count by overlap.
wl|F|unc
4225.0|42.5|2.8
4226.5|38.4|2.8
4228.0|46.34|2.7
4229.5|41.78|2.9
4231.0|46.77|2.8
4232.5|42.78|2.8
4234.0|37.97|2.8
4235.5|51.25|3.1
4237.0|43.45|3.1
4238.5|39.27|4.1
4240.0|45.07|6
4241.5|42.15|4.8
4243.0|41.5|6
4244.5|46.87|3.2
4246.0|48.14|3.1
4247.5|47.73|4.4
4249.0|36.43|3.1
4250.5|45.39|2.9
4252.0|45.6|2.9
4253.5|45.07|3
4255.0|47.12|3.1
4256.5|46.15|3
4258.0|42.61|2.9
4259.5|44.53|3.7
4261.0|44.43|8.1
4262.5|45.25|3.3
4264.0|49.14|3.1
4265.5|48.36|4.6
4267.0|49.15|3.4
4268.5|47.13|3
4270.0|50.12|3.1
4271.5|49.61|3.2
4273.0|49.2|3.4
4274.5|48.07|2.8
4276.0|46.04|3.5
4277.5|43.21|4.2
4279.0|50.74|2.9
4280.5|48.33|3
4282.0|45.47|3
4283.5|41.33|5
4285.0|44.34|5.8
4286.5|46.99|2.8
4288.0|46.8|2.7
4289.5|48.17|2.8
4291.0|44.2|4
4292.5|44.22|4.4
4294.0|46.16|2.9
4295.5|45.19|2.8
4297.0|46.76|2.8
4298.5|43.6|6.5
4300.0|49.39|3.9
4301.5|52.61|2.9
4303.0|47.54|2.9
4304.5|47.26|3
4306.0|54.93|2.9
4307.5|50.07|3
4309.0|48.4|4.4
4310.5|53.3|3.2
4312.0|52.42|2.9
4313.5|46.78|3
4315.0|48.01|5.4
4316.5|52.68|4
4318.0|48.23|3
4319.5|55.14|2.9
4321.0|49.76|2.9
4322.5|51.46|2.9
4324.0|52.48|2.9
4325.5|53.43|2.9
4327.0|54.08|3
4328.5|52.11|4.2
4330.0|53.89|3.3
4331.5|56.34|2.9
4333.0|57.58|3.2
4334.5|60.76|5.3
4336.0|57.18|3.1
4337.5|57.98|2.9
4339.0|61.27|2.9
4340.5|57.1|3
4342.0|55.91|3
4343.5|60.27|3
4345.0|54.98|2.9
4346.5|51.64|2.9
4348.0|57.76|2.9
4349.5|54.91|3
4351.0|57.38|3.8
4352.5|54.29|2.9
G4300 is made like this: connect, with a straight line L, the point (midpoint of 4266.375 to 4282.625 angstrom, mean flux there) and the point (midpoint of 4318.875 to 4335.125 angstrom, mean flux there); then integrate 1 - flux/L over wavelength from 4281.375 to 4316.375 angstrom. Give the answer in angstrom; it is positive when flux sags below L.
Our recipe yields 2.2 angstrom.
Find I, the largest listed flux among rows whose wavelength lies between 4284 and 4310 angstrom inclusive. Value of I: 54.93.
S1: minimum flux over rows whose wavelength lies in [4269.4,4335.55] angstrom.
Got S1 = 41.33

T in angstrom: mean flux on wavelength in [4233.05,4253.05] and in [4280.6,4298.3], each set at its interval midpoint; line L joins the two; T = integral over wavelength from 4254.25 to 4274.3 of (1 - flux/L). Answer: -1.1 angstrom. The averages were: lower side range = 43.9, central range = 47.2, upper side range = 45.5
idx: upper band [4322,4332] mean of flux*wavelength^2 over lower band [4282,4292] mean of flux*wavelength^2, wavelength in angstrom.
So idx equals 1.2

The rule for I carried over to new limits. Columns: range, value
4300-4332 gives 56.34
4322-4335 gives 60.76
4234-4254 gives 51.25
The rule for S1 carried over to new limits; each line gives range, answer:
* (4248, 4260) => 36.43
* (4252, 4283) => 42.61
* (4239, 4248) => 41.5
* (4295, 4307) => 43.6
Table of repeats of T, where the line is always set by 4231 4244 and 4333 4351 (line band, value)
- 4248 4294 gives 1.5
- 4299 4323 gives 1.2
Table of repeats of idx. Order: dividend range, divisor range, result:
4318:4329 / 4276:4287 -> 1.17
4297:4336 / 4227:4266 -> 1.20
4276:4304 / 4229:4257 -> 1.07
